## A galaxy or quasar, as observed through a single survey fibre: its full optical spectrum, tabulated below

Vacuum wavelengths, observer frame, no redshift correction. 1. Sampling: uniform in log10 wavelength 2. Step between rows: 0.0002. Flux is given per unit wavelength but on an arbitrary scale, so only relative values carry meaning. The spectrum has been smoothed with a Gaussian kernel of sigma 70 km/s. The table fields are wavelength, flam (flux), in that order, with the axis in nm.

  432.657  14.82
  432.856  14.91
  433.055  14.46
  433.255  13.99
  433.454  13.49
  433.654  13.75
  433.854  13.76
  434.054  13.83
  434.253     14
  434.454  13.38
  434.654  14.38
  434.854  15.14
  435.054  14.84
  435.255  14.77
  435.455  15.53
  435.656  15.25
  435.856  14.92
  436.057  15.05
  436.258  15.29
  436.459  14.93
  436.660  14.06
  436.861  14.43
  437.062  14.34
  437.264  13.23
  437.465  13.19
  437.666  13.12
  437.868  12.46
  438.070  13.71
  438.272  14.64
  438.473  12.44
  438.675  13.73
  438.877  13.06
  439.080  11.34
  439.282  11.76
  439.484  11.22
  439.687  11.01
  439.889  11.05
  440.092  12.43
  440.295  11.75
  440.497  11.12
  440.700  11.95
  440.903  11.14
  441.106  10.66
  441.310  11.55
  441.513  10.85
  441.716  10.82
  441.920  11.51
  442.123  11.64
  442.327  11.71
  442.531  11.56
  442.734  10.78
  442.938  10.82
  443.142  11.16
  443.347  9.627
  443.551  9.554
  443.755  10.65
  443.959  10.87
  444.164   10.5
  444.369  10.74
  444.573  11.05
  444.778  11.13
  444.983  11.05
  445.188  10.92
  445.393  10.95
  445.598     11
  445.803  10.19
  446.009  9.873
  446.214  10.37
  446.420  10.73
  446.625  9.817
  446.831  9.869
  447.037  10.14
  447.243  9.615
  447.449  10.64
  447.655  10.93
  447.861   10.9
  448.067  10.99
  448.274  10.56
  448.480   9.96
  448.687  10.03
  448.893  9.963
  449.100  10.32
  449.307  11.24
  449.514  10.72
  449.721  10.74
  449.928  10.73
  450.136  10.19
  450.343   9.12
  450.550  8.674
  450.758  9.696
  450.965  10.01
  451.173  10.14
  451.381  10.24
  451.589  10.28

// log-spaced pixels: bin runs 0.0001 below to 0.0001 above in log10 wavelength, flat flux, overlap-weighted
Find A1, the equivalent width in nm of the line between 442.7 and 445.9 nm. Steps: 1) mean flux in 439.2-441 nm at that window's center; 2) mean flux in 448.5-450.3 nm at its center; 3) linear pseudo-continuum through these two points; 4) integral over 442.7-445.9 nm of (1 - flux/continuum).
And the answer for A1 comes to 0.09 nm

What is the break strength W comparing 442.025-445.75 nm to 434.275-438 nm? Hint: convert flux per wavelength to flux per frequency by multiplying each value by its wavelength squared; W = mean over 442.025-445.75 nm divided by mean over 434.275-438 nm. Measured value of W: 0.8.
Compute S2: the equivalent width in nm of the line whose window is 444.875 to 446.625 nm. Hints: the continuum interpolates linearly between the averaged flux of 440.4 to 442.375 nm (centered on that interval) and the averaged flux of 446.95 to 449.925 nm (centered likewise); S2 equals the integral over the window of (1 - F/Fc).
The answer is 0.03 nm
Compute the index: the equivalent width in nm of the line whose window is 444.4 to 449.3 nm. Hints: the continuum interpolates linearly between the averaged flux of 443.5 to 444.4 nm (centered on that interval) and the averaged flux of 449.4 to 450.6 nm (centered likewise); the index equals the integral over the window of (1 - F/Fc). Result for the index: -0.09 nm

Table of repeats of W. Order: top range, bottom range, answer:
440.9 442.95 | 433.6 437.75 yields 0.80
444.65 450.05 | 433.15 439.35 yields 0.79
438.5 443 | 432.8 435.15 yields 0.84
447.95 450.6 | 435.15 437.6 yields 0.75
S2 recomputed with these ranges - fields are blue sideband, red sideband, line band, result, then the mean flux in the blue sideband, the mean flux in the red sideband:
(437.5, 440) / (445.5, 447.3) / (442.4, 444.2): 0.08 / 12.5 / 10.2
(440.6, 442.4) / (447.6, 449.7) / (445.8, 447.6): 0.10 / 11.3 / 10.6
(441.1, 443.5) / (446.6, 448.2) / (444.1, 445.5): -0.03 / 11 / 10.4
